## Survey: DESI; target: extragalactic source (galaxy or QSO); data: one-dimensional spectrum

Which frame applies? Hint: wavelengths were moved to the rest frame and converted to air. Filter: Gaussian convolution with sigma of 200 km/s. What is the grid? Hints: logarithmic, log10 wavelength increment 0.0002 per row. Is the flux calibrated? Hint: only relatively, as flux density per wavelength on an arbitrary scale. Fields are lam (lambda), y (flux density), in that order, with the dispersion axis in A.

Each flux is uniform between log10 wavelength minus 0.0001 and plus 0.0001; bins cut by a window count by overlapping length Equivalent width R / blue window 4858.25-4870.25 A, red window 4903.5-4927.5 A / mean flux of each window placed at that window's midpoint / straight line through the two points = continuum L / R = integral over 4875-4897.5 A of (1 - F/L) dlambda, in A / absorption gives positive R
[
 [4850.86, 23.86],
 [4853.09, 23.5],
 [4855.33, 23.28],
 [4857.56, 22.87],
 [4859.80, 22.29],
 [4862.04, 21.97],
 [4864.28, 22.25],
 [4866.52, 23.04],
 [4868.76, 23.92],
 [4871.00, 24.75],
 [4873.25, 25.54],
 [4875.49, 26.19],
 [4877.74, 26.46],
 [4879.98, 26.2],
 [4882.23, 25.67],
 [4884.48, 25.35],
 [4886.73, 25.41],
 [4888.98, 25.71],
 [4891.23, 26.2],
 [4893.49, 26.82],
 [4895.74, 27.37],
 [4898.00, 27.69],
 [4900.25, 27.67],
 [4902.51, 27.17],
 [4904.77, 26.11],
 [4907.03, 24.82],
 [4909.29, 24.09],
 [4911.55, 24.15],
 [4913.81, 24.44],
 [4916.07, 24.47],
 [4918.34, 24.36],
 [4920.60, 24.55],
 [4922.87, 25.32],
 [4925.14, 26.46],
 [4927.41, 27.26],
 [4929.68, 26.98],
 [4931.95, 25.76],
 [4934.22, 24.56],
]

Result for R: -2.3 A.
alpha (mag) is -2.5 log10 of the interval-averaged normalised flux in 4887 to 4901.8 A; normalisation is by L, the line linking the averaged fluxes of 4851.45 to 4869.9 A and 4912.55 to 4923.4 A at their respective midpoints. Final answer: -0.13 mag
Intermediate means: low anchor 22.9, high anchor 24.6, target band 26.8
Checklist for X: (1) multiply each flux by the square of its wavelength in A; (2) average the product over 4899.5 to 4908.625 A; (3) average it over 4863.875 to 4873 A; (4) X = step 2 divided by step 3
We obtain 1.1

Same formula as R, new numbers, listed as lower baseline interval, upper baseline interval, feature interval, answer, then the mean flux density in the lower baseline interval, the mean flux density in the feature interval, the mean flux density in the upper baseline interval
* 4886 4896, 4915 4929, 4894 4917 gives 0.0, 26.2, 25.8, 25.4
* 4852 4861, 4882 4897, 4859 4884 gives 0.0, 23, 24.4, 26.1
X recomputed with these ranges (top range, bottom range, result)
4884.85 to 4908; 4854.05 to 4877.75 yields 1.13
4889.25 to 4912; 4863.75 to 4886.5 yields 1.06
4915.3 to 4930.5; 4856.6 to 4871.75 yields 1.14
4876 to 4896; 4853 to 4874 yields 1.13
